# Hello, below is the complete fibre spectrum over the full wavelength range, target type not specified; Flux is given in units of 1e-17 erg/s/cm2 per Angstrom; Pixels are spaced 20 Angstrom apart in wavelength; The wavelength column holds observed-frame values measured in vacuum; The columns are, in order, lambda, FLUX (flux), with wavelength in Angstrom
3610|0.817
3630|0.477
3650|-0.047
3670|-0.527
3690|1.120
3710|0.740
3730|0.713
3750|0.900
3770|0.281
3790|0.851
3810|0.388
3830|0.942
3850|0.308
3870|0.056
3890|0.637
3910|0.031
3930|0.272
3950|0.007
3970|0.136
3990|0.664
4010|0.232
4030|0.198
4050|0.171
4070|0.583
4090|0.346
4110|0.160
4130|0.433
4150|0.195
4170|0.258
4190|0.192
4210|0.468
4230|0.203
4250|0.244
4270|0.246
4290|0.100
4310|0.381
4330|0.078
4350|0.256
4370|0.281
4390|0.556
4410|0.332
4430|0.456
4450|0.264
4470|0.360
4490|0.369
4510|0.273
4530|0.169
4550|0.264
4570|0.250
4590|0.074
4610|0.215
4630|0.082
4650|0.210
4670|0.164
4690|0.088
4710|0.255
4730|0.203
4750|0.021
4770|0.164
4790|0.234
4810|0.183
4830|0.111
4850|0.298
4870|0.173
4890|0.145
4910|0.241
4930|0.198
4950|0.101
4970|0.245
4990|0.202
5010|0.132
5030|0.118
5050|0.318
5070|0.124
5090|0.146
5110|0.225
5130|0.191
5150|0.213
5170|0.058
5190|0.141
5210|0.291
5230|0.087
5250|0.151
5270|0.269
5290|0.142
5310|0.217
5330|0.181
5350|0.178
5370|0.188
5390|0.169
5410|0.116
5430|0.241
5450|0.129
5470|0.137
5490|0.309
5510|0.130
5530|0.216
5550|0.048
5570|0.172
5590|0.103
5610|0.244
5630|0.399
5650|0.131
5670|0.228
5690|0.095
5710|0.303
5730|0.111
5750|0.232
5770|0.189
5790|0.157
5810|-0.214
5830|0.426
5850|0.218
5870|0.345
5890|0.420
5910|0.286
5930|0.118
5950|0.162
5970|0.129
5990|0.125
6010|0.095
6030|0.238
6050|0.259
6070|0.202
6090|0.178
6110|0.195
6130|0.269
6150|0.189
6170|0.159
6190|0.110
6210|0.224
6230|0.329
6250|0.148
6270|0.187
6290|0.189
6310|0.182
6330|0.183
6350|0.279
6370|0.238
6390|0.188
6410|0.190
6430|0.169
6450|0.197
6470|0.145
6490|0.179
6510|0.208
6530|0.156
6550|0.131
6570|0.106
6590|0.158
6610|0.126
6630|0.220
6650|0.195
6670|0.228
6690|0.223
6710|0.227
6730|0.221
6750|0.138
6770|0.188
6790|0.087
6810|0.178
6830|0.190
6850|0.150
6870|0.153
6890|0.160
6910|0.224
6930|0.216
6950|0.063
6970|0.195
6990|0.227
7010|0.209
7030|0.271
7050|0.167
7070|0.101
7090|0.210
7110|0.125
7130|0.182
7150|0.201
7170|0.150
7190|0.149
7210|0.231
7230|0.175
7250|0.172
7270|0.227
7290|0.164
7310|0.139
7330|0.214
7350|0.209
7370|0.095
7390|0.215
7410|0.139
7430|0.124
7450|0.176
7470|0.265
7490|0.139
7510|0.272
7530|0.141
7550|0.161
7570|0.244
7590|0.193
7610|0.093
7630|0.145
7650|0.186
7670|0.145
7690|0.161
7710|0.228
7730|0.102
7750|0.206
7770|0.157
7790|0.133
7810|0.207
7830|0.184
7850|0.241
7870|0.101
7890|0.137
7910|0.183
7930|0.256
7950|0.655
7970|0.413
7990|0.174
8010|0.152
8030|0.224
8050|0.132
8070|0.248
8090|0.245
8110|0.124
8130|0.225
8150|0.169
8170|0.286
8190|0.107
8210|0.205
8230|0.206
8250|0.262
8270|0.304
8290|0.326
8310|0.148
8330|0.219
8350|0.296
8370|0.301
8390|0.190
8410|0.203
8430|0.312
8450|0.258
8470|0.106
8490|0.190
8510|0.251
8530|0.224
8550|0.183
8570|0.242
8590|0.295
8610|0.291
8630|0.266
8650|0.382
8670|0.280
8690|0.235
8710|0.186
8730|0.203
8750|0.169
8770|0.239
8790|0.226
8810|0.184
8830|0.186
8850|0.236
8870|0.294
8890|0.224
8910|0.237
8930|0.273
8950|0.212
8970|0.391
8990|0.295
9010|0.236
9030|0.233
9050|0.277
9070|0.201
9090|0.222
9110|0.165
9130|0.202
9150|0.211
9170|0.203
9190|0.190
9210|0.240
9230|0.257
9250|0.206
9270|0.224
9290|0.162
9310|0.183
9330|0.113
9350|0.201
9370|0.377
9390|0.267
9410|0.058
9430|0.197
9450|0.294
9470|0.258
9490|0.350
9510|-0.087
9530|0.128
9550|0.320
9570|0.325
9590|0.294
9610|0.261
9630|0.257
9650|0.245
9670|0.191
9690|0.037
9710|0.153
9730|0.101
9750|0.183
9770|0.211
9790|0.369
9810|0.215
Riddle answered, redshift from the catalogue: 1.134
